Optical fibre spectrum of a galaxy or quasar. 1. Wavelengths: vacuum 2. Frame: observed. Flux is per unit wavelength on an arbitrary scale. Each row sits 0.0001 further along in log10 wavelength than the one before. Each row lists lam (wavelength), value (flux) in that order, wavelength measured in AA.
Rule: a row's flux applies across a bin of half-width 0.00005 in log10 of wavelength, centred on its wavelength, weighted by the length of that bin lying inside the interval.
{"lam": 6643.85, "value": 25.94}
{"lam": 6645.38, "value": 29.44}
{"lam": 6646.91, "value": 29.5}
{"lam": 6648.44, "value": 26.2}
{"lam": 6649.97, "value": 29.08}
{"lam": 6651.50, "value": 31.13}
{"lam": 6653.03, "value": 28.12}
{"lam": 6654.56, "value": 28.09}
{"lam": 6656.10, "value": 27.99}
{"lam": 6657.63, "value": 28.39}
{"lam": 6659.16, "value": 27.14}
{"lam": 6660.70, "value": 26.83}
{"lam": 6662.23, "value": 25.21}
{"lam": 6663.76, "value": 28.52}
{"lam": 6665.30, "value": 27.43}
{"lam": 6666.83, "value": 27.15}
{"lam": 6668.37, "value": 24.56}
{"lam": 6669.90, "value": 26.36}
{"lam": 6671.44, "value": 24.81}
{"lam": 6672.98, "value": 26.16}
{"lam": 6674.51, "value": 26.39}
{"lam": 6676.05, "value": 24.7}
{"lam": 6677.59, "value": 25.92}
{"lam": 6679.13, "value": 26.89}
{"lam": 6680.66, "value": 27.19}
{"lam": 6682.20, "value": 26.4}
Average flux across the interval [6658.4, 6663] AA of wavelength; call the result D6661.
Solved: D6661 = 26.4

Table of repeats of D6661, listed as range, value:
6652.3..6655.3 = 28.1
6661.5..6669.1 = 26.6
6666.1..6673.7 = 25.8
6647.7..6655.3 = 28.6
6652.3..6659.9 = 27.9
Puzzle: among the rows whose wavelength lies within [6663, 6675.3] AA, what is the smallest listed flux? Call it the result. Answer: 24.56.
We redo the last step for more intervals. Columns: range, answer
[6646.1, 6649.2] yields 26.2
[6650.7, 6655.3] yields 28.09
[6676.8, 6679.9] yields 25.92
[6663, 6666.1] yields 27.43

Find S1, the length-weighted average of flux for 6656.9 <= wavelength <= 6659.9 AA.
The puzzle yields 27.8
